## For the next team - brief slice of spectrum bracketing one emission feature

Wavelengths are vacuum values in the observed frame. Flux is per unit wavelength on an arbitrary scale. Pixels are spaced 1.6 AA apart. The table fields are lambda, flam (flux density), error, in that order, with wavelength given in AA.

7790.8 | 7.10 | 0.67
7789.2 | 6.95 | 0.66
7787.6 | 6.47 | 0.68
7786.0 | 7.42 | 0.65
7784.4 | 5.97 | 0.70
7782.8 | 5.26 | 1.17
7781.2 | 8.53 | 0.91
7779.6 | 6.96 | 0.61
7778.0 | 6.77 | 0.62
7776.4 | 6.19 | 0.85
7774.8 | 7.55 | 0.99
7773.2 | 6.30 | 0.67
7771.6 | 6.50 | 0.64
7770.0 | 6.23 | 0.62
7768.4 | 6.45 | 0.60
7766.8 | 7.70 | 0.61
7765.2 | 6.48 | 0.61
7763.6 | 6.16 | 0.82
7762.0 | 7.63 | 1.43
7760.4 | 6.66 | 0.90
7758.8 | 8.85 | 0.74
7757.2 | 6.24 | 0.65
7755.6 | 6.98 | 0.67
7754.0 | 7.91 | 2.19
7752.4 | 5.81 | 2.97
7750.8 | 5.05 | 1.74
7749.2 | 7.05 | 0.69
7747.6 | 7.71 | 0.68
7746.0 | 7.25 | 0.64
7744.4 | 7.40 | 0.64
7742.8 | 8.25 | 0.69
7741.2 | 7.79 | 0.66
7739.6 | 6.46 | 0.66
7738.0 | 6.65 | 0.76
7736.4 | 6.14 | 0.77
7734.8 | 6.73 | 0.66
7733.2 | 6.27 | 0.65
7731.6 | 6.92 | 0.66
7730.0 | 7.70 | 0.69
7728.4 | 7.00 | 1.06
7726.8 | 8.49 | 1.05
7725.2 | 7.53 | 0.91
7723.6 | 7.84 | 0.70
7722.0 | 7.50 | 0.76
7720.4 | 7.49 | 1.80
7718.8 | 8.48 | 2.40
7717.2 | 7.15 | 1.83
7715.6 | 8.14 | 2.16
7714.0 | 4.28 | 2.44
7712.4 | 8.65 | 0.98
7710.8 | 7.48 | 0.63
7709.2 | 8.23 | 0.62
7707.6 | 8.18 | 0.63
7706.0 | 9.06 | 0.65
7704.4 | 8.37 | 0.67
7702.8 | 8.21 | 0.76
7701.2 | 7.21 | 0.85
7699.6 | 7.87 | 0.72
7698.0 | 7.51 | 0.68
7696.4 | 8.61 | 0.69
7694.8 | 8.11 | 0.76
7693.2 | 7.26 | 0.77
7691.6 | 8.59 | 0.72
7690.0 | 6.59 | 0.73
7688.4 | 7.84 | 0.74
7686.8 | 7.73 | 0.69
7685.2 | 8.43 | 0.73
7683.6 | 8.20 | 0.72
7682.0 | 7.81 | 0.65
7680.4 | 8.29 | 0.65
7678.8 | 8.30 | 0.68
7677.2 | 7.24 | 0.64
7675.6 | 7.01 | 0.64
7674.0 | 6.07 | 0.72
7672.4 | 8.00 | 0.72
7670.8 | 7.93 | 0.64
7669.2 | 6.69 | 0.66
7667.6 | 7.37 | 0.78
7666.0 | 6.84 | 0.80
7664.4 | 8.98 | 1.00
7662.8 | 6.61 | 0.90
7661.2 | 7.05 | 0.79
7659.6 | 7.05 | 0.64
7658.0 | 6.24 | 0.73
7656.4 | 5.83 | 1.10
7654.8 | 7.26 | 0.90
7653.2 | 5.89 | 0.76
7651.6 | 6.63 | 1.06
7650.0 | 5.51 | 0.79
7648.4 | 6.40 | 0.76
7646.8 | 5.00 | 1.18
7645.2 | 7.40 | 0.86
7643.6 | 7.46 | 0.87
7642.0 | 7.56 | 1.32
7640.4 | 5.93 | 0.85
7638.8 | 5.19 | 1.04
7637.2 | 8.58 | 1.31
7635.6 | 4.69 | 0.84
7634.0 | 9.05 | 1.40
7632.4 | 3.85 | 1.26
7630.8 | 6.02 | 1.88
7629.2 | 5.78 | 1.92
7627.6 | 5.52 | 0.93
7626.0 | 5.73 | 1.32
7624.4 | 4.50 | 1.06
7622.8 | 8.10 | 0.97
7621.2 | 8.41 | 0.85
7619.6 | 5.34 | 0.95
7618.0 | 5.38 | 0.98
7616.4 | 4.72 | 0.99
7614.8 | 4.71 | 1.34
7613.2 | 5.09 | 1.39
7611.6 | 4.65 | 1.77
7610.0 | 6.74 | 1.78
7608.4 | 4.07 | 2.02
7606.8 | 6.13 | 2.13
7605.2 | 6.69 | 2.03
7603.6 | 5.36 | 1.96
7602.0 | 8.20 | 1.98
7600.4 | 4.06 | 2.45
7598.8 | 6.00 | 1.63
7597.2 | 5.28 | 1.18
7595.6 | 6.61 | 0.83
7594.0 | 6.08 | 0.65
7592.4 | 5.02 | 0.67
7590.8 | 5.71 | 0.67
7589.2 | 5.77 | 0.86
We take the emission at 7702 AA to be Mg II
